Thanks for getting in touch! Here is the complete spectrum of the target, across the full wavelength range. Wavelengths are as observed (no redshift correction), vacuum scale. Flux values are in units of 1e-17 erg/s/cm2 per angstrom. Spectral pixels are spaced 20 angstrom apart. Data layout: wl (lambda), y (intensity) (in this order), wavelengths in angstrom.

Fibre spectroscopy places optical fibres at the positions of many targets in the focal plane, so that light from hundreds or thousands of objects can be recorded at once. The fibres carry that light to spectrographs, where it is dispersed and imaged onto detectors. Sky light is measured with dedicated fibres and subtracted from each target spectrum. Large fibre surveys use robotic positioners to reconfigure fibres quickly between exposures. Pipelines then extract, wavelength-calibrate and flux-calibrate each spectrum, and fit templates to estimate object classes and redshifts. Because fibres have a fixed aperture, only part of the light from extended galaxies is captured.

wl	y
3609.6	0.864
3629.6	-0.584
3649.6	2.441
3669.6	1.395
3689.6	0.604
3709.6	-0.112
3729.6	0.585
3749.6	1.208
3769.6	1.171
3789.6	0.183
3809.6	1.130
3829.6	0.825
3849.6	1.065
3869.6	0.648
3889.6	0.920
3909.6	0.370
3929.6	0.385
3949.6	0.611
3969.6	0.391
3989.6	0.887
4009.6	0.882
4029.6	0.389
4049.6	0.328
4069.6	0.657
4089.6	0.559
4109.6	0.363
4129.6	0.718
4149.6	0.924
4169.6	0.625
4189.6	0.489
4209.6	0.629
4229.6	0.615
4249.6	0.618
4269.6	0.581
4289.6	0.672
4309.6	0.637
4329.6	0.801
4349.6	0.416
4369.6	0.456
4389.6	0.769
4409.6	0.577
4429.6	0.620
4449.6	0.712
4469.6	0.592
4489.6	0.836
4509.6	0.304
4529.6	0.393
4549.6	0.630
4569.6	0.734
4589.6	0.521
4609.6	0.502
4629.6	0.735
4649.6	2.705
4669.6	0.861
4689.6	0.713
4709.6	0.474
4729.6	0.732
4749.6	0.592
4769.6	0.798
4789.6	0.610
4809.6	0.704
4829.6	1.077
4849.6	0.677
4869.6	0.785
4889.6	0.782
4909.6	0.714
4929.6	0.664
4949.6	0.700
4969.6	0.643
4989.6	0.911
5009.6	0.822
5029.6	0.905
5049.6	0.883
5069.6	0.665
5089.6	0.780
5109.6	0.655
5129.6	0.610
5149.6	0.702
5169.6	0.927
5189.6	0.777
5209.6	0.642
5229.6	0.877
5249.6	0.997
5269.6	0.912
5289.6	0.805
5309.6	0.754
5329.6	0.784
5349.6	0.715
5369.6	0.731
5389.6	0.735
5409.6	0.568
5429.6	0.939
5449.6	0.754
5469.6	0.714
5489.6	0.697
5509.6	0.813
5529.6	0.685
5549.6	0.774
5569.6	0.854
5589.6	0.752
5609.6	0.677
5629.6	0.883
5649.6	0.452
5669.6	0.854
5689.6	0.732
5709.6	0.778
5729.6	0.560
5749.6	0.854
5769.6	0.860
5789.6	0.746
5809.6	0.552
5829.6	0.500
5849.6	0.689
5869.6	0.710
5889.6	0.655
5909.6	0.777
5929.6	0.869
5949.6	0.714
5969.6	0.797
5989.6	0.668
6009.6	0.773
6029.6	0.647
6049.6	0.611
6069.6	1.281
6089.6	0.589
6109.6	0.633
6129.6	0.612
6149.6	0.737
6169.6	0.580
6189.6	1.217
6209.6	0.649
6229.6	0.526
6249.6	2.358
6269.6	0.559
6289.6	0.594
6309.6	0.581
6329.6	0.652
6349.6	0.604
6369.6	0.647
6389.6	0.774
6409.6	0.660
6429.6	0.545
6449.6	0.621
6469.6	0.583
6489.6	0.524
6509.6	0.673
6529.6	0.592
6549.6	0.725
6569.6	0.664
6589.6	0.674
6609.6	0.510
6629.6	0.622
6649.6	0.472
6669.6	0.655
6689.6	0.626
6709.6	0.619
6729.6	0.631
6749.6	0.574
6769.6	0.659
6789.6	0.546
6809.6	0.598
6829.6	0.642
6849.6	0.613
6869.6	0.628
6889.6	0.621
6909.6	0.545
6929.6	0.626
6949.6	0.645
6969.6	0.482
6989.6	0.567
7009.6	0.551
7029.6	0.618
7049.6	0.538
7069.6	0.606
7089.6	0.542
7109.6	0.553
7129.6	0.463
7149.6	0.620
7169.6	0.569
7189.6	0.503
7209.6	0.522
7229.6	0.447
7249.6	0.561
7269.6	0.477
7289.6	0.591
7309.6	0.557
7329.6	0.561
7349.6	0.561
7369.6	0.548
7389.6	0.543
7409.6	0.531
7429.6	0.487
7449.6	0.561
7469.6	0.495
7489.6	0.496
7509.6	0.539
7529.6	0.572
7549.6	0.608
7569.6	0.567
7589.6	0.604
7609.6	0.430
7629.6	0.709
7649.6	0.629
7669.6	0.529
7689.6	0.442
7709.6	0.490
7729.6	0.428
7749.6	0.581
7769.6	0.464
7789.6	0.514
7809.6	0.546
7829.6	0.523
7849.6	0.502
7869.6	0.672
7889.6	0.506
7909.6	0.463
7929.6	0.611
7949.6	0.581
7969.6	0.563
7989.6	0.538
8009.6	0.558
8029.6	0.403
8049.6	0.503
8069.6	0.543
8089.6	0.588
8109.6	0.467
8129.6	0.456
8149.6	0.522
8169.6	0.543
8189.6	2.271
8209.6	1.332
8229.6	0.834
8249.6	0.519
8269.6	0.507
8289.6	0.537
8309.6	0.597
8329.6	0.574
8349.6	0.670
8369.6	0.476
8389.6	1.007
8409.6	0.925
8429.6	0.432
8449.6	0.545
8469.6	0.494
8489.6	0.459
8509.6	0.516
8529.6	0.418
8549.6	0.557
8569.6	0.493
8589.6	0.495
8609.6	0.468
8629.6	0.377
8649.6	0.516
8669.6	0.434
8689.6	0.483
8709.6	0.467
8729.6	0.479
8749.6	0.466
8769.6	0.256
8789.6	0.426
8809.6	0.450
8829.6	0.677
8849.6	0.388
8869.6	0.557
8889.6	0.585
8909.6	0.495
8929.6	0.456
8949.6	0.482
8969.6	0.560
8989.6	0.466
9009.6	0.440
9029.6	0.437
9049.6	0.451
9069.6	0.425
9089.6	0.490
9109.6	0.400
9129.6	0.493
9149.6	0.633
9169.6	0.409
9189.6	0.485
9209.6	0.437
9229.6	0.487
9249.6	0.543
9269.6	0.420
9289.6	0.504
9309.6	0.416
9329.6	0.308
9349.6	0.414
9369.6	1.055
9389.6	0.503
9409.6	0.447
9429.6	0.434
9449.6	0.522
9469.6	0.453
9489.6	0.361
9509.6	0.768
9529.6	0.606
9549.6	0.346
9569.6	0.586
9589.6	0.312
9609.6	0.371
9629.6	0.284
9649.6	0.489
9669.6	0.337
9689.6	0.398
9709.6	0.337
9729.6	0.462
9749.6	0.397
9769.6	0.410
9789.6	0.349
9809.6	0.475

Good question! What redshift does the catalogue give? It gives 0.249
